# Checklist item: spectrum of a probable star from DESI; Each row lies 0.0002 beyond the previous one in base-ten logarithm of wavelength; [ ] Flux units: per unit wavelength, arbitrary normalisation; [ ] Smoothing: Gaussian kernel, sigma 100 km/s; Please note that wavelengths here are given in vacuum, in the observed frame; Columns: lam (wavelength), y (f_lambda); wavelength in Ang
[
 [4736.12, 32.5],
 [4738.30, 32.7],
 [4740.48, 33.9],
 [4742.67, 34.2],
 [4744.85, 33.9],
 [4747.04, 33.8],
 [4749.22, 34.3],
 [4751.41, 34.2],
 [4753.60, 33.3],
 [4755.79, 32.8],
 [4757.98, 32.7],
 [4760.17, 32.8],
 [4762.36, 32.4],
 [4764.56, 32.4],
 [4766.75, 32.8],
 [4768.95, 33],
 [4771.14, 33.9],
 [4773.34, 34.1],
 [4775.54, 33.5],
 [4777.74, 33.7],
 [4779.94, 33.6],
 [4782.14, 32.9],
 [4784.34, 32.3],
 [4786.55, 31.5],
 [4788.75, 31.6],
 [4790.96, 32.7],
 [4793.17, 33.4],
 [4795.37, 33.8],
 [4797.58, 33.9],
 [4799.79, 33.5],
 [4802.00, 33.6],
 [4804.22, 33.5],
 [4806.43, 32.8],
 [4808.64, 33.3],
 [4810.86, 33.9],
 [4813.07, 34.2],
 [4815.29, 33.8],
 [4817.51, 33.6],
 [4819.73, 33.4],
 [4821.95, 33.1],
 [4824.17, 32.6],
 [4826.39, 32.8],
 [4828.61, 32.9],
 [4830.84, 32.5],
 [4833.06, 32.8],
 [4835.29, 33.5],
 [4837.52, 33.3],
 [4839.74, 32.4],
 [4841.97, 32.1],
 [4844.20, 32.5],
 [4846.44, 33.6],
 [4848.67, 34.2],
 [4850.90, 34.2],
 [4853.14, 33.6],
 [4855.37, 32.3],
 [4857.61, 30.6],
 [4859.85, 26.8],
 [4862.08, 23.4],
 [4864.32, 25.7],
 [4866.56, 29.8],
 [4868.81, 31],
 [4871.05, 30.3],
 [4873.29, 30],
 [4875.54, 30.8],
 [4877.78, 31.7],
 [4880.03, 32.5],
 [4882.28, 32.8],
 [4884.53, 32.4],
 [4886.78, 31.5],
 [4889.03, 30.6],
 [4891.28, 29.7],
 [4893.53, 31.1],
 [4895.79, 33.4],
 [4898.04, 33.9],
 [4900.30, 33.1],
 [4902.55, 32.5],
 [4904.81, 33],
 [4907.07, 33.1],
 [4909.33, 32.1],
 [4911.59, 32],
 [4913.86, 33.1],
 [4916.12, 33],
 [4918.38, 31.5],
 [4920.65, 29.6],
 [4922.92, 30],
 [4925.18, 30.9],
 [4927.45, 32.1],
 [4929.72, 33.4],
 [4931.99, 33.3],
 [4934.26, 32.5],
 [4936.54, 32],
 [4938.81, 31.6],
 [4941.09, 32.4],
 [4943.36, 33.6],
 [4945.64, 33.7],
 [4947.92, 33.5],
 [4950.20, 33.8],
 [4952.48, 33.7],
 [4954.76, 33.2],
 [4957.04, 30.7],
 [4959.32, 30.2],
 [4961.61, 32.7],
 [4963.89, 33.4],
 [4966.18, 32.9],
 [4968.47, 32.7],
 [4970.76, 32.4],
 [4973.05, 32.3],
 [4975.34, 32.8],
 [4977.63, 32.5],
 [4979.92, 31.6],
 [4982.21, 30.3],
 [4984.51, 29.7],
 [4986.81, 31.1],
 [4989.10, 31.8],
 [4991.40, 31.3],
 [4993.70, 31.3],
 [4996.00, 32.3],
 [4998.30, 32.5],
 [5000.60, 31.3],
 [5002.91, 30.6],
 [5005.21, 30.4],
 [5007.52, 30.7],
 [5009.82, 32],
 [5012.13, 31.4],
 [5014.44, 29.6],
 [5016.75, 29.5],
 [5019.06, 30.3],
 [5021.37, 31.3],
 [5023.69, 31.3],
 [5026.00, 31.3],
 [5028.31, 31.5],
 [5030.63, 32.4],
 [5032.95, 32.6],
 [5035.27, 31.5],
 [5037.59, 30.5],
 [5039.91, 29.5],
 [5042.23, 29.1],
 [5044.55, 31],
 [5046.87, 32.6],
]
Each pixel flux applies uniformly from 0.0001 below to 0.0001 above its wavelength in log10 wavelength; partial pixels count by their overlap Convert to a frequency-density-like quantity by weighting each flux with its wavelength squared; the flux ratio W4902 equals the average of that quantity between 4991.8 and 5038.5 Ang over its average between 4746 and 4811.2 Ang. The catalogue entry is 1.04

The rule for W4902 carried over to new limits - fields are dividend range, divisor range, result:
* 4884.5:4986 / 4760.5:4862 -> 1.03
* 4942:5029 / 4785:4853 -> 1.03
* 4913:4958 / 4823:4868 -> 1.06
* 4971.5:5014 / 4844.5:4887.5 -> 1.07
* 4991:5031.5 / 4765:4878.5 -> 1.04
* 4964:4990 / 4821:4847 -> 1.03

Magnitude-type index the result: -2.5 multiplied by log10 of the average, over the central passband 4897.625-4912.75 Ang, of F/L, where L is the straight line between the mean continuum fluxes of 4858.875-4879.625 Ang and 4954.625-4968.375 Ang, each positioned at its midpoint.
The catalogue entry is -0.09 mag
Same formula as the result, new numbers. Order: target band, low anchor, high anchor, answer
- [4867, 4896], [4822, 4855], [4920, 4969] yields 0.05 mag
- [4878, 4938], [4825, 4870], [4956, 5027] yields -0.02 mag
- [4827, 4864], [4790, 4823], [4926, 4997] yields 0.05 mag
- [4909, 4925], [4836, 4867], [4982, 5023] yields -0.02 mag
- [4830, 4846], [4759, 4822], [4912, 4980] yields 0.01 mag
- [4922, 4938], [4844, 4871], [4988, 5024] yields -0.04 mag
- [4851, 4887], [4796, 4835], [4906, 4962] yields 0.08 mag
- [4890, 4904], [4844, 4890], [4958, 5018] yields -0.04 mag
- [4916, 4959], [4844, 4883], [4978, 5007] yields -0.04 mag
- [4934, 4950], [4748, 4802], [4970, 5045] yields -0.04 mag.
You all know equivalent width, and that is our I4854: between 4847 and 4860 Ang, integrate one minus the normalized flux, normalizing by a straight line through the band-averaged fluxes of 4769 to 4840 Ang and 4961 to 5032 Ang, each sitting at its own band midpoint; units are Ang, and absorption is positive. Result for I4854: 0.1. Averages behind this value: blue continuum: 33.2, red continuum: 31.5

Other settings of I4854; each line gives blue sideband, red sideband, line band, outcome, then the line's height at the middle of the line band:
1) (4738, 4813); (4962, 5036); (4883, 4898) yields 0.3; 32.4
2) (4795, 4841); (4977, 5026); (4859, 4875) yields 2.2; 32.7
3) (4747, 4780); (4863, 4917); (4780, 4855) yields -1.3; 32.6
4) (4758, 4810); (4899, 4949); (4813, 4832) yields -0.2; 32.9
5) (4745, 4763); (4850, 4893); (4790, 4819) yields -1.3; 32.1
